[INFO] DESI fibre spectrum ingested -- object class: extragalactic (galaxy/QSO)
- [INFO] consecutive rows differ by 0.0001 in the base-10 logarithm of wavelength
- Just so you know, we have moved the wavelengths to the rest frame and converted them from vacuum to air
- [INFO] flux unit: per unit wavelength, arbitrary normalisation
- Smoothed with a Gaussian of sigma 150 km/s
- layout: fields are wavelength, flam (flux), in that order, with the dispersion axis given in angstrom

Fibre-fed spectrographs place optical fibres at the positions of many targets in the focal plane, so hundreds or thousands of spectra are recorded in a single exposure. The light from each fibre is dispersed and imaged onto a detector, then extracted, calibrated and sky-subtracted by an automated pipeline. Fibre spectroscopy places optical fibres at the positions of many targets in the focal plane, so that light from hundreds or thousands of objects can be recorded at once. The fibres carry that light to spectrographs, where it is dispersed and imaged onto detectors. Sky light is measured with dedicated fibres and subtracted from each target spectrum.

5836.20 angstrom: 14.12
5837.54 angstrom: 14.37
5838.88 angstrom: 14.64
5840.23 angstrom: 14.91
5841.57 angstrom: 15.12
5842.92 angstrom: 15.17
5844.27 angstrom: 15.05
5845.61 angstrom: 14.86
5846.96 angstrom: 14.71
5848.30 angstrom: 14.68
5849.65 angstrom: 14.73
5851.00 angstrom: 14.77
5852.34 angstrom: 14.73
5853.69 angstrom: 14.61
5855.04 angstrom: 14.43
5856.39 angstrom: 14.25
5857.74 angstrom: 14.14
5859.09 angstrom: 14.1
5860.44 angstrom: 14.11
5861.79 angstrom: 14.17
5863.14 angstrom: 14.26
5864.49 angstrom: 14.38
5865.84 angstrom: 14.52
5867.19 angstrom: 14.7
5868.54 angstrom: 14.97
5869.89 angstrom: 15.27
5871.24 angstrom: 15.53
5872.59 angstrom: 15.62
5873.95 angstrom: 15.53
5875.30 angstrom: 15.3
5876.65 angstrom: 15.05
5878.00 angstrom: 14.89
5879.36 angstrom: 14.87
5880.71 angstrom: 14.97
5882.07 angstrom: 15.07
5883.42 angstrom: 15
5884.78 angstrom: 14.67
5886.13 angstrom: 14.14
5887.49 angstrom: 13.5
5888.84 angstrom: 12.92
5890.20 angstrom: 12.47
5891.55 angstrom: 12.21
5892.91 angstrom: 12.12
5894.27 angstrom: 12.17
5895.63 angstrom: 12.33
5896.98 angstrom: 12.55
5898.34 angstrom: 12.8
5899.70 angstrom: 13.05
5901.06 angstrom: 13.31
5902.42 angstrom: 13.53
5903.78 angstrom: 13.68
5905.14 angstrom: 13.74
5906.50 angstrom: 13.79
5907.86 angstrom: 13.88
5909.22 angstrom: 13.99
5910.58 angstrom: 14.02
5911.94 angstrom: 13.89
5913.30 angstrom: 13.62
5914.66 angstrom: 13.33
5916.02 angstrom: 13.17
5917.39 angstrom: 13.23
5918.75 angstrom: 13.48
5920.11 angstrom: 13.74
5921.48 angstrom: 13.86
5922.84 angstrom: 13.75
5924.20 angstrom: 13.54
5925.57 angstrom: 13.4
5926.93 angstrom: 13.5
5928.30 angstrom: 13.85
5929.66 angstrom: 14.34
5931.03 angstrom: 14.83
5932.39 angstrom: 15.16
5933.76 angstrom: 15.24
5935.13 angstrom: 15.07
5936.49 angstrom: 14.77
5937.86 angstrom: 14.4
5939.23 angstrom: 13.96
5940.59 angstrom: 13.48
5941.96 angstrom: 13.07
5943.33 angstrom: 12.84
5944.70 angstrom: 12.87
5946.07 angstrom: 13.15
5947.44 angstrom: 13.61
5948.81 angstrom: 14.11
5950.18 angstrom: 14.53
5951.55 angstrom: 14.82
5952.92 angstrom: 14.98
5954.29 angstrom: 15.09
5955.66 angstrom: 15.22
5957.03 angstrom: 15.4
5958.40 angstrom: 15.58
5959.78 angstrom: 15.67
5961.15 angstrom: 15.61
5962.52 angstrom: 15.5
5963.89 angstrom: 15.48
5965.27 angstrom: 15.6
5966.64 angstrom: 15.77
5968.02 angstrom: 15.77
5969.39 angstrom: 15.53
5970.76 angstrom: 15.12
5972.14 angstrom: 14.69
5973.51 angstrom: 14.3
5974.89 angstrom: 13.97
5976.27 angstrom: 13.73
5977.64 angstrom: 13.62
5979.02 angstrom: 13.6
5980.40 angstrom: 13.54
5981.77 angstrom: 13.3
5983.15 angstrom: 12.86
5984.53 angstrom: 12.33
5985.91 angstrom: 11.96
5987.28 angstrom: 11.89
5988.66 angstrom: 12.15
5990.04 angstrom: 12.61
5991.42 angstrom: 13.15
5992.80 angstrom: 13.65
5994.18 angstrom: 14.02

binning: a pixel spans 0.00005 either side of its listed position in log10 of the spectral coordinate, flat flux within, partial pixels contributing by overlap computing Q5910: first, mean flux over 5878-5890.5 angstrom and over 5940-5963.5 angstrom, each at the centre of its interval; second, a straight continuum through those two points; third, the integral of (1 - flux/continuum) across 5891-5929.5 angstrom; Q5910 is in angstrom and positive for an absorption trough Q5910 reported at 2.6 angstrom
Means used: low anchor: 14.3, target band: 13.4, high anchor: 14.5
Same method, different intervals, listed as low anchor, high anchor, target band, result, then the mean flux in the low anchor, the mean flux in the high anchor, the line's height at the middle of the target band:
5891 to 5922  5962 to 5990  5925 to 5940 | -1.0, 13.3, 14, 13.5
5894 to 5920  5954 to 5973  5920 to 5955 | 1.0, 13.4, 15.4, 14.5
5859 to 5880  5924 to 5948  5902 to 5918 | 0.7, 14.9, 14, 14.3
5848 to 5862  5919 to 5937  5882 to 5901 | 1.5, 14.4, 14.2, 14.3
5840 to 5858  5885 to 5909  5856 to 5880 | -1.2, 14.7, 13.1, 14.1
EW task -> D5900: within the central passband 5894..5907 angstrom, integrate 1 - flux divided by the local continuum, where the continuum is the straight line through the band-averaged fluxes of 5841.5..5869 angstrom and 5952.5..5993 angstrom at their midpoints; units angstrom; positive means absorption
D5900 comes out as 1.2 angstrom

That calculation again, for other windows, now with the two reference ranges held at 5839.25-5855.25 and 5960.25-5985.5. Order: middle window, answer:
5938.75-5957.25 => 0.60 angstrom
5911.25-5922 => 0.79 angstrom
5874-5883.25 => -0.21 angstrom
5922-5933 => 0.41 angstrom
